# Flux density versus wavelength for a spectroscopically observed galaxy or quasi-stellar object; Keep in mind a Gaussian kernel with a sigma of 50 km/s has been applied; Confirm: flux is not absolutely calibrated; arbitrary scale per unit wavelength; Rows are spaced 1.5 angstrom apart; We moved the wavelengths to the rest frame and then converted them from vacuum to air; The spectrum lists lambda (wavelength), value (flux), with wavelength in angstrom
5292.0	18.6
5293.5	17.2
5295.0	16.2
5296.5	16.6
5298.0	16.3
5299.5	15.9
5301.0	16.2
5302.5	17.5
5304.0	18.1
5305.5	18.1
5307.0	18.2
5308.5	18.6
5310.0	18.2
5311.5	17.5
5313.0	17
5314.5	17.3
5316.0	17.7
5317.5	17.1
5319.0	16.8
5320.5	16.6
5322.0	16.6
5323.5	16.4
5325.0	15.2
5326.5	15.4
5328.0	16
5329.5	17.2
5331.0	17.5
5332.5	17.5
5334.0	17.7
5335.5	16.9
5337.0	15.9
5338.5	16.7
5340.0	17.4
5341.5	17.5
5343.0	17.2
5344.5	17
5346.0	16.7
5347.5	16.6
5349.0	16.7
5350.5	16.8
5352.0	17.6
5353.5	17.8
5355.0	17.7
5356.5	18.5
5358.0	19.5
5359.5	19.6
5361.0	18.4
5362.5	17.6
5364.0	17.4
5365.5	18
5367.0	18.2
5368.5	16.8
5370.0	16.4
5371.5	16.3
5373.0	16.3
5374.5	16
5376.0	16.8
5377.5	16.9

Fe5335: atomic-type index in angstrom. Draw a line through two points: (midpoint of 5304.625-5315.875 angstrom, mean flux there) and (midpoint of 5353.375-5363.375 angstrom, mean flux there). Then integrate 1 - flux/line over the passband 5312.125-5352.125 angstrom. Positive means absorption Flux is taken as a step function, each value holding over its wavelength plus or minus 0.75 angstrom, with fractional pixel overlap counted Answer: 2.8 angstrom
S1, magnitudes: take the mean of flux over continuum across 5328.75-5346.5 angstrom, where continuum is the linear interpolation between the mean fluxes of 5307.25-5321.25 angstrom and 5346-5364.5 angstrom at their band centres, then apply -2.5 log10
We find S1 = 0.03 mag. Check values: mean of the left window 17.4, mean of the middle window 17.1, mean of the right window 17.8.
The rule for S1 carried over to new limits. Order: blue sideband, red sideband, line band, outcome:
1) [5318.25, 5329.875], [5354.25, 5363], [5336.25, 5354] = 0.043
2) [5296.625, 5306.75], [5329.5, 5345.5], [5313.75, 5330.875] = 0.031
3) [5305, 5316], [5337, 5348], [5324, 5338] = 0.043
